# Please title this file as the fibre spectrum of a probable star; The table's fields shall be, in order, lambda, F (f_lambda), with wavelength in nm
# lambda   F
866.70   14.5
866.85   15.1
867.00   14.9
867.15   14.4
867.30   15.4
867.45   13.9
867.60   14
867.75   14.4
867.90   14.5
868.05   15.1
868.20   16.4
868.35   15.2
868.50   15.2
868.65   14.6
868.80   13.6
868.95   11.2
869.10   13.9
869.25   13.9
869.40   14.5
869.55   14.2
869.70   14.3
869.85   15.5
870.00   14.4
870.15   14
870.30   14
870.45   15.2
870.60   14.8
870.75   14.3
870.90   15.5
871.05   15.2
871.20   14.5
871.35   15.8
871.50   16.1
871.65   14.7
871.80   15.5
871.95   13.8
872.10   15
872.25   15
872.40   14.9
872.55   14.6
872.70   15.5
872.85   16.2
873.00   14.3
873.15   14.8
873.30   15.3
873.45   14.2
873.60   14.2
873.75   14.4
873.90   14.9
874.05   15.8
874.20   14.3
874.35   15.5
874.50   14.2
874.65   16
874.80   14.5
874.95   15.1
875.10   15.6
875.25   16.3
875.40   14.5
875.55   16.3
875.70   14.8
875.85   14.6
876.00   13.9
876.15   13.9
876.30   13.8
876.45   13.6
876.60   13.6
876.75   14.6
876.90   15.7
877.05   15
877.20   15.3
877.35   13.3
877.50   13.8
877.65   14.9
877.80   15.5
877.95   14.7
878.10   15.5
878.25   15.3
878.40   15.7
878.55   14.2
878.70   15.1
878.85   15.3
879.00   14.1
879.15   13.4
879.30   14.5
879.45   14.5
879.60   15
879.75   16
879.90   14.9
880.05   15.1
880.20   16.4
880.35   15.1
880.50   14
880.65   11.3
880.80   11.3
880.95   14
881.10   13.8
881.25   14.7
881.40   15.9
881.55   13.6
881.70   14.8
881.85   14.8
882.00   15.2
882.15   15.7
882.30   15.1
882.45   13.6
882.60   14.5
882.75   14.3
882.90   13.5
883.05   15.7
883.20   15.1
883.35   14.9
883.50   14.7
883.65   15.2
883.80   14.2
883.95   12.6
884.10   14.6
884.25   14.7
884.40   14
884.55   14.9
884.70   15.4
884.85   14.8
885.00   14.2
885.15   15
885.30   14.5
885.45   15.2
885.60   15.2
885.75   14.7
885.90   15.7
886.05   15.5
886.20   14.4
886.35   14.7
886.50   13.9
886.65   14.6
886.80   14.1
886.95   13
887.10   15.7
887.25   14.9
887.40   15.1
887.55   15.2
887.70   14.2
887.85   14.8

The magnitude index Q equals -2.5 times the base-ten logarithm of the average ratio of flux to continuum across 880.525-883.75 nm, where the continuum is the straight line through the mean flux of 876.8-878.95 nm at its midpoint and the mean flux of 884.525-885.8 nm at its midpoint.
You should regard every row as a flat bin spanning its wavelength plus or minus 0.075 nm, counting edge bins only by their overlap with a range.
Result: 0.04 mag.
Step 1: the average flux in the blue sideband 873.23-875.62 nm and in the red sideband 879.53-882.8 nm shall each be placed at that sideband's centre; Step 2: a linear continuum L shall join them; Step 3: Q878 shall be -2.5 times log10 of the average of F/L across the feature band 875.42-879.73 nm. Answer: 0.011 mag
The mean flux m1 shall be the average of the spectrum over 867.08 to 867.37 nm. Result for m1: 14.9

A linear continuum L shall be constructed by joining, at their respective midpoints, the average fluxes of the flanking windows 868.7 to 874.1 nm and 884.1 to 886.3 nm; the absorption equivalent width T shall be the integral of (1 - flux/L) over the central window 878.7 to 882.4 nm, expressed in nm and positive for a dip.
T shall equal 0.07 nm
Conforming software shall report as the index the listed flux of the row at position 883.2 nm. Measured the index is 15.1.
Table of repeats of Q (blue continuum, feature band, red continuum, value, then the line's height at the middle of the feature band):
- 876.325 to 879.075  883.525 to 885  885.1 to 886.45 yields 0.03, 14.9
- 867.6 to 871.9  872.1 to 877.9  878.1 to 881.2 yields -0.02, 14.6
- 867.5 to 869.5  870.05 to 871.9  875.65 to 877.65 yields -0.05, 14.3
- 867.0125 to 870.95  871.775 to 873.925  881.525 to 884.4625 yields -0.02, 14.5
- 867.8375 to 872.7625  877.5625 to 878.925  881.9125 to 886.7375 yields -0.03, 14.7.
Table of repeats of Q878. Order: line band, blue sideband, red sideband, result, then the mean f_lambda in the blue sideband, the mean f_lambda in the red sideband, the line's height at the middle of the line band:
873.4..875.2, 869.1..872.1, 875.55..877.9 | -0.02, 14.7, 14.5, 14.6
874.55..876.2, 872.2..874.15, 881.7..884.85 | -0.01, 14.9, 14.6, 14.9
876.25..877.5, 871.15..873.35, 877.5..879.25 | 0.04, 15.1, 14.8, 14.9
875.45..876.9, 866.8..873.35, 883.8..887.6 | 0.02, 14.7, 14.7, 14.7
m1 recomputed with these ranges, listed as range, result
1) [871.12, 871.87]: 15.3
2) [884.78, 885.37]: 14.6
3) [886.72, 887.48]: 14.6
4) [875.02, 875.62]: 15.7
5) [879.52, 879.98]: 15.3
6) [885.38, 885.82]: 15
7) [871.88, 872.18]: 14.4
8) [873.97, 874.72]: 15.2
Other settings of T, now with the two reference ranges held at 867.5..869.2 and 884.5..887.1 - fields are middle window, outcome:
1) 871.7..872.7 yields -0.03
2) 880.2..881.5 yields 0.06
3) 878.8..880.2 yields -0.02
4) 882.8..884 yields 0.01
